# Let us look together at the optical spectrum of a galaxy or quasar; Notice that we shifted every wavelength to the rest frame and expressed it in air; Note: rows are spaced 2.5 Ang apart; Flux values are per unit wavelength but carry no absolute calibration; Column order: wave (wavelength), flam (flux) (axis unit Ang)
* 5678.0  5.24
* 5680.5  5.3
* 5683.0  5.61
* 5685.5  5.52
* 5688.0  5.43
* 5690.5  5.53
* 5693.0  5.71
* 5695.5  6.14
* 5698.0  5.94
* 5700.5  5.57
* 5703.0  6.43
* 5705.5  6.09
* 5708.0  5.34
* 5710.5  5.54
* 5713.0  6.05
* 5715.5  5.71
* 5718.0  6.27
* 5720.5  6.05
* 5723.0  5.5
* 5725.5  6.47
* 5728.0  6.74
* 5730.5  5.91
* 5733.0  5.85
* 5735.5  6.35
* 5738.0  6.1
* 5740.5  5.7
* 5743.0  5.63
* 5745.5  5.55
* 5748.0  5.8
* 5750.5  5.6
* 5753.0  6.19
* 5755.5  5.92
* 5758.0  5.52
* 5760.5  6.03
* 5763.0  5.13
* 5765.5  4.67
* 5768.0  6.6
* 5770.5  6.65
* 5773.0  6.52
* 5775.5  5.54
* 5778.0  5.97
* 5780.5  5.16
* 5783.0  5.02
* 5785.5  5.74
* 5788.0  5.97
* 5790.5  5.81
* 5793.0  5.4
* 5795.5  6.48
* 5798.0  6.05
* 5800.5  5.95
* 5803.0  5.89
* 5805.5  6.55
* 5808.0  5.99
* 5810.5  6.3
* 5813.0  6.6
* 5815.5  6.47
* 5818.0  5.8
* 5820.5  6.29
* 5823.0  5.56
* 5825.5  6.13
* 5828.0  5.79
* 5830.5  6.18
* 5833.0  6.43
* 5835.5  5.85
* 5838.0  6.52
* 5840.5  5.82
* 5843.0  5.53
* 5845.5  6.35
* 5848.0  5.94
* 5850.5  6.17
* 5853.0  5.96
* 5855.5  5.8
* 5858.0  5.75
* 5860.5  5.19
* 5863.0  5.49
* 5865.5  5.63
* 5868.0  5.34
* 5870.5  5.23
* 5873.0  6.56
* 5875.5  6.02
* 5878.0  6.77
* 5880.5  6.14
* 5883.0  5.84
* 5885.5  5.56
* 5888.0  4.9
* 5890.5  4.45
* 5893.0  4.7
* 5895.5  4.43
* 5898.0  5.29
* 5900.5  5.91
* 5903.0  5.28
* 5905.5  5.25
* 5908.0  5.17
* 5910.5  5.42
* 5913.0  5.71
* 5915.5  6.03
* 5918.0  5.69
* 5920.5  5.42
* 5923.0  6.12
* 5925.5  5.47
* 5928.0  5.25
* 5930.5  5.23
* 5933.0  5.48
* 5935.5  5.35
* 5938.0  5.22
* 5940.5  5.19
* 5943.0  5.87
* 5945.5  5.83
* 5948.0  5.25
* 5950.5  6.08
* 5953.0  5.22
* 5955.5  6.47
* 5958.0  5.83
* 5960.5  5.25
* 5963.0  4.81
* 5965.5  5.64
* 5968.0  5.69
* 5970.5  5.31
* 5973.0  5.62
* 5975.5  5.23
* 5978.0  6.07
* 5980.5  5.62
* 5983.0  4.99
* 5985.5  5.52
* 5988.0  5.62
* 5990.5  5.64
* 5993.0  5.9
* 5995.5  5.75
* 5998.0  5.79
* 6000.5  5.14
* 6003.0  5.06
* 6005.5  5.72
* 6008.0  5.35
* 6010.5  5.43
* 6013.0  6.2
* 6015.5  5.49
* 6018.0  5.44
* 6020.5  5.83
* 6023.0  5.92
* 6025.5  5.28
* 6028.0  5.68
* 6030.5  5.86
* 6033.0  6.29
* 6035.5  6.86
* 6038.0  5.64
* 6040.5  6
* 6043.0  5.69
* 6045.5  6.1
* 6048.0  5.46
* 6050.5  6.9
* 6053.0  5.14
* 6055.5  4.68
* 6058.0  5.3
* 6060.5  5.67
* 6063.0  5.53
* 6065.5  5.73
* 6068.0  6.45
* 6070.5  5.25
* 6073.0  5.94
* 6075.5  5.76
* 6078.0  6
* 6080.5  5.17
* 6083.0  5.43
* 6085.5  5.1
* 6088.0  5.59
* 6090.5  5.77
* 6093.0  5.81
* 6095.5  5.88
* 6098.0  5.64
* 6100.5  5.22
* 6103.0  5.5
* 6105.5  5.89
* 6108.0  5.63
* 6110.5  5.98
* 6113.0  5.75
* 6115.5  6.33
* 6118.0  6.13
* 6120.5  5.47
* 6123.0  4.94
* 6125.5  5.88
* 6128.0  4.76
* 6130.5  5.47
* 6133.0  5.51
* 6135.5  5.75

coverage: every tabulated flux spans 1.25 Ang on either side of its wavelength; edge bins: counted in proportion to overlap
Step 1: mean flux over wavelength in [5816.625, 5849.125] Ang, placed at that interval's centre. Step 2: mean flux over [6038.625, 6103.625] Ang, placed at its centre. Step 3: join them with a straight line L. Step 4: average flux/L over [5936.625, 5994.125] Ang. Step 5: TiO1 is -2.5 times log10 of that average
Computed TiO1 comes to 0.05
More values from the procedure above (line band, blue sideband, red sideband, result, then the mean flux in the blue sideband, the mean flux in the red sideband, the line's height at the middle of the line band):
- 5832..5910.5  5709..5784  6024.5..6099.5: 0.030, 5.86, 5.72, 5.8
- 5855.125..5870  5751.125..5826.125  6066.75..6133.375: 0.068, 5.93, 5.64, 5.86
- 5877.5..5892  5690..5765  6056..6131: 0.044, 5.87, 5.62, 5.76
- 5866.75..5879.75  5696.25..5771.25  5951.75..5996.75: -0.053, 5.89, 5.57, 5.7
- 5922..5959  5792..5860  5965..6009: 0.019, 6.05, 5.54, 5.68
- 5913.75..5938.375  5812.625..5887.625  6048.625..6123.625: 0.058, 5.94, 5.66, 5.85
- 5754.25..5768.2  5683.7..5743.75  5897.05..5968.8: 0.047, 5.9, 5.53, 5.82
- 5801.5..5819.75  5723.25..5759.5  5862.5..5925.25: -0.085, 5.94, 5.53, 5.76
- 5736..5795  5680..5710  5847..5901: -0.018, 5.72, 5.59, 5.67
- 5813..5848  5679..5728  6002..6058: -0.053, 5.82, 5.72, 5.78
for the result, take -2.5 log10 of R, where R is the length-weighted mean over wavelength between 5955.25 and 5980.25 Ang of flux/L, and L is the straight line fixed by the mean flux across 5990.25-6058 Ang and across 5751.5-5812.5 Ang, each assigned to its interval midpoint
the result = 0.04 mag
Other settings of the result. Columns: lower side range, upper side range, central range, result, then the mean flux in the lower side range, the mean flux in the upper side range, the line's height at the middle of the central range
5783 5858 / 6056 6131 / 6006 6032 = 0.01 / 6.02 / 5.62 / 5.73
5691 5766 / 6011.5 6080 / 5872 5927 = 0.05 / 5.86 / 5.77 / 5.81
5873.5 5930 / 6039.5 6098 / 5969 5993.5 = 0.01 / 5.5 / 5.67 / 5.58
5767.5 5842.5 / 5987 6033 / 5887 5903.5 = 0.17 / 6.02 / 5.63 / 5.85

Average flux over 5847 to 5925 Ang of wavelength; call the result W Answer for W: 5.58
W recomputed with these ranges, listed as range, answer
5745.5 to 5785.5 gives 5.75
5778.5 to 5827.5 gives 5.95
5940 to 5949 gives 5.57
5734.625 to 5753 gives 5.83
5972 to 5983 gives 5.56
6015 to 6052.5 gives 5.89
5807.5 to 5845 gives 6.09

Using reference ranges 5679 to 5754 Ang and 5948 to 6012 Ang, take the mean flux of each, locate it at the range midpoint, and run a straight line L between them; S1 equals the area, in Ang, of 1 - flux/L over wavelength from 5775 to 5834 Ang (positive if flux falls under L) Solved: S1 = -2.2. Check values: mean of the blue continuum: 5.85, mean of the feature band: 5.96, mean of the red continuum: 5.55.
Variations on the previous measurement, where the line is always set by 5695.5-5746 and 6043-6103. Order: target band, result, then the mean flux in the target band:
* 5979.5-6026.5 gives 1.1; 5.56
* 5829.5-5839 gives -0.6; 6.24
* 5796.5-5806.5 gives -0.4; 6.11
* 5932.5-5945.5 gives 0.7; 5.46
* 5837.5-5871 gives 0.4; 5.76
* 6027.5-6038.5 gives -0.9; 6.12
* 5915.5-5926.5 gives 0.1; 5.72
